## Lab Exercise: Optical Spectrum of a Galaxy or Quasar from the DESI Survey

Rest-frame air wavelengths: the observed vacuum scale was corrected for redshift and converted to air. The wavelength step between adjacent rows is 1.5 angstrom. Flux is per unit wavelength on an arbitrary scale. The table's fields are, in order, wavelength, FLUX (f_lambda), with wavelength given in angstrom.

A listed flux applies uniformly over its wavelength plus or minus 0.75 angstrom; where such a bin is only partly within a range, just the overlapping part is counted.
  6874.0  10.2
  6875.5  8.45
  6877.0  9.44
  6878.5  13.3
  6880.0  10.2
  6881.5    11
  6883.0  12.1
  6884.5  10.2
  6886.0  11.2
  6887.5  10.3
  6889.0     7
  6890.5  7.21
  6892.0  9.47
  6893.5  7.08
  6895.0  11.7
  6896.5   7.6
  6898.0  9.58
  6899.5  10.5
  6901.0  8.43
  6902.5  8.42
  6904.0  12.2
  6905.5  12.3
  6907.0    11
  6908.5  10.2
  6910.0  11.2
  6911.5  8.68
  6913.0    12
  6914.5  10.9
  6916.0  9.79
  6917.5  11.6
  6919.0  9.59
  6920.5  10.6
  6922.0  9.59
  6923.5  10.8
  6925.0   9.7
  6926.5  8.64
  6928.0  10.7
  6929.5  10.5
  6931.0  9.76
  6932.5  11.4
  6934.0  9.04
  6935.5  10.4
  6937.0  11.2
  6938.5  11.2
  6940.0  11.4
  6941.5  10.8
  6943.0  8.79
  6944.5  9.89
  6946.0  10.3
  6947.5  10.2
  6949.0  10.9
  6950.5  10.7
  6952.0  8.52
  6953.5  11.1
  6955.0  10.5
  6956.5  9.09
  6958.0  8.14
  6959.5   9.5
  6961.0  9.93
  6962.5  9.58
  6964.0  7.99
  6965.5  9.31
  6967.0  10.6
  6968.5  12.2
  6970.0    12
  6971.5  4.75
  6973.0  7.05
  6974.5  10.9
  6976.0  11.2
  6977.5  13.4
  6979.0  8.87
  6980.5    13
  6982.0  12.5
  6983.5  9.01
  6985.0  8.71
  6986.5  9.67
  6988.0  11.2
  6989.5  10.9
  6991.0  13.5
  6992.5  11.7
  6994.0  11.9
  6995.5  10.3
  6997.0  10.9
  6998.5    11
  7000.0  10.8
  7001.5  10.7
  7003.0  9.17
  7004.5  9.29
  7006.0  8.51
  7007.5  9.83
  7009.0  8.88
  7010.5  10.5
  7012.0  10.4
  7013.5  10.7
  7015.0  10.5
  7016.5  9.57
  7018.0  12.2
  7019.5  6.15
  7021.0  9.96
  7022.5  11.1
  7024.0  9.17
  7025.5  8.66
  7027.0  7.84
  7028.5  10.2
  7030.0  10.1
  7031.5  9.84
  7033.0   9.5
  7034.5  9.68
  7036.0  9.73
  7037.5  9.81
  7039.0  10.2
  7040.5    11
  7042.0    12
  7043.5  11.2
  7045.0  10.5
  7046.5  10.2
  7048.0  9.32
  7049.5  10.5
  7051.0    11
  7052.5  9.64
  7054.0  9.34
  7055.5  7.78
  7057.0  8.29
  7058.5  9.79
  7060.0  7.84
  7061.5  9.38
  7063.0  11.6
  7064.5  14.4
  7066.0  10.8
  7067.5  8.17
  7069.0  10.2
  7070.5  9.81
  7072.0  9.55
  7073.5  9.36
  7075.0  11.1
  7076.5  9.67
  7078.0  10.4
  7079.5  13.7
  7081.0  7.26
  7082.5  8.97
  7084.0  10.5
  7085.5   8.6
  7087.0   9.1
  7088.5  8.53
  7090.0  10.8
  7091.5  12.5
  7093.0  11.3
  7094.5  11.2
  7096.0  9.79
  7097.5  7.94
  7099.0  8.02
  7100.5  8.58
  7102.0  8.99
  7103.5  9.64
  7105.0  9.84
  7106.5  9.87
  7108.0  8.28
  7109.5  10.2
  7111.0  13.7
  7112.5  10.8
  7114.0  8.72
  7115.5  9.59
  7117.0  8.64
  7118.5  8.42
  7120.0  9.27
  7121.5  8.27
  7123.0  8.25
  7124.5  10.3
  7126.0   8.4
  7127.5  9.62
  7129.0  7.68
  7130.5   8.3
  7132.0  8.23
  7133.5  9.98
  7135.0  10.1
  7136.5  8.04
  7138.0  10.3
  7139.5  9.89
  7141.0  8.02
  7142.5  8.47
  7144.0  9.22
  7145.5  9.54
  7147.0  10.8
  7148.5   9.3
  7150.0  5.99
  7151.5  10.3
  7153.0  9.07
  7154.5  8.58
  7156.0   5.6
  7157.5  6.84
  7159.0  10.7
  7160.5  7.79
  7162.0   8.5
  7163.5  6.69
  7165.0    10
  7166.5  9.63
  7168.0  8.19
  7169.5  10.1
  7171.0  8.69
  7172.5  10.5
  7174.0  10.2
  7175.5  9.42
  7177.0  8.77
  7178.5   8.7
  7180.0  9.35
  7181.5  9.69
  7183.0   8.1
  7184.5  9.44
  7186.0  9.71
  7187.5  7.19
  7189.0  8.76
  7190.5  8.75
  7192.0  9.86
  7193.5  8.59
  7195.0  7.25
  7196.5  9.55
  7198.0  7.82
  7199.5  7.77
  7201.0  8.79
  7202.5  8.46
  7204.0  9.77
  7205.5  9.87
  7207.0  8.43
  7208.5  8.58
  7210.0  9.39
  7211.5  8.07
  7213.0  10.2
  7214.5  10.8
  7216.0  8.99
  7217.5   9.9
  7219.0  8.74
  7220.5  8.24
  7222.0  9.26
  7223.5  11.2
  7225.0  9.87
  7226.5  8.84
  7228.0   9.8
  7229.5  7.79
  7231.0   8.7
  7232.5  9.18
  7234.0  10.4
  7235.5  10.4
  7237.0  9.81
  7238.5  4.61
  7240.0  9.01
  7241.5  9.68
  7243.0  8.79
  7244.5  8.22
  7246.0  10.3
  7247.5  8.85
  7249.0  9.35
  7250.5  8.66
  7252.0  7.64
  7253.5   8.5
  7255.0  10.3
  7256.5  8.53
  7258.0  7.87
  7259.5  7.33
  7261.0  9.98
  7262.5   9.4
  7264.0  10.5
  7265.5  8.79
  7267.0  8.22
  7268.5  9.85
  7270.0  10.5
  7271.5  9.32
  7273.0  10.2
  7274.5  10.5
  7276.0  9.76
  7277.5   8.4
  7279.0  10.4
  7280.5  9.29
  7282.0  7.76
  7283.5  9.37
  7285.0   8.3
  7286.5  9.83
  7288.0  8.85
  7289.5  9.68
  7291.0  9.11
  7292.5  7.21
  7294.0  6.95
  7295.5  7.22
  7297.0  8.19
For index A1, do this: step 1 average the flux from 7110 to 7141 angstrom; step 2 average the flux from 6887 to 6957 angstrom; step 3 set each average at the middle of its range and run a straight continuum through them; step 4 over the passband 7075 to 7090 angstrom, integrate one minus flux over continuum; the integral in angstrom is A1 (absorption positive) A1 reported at -0.5 angstrom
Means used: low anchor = 10.1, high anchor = 9.3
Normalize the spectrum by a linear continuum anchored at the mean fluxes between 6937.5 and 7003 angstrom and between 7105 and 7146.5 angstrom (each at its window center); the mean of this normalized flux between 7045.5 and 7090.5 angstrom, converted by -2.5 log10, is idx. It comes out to -0.020 mag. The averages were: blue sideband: 10.3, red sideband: 9.28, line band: 9.85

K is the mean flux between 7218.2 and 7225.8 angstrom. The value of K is 9.46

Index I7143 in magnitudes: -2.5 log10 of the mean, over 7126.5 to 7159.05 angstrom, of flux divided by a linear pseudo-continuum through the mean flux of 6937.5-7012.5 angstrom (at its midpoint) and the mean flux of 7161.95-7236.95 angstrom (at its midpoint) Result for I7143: 0.07 mag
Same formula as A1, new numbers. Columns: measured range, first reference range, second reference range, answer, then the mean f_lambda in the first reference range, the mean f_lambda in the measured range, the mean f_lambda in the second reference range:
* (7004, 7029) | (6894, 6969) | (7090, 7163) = 0.3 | 10.2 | 9.61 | 9.2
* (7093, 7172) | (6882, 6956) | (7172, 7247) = 2.3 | 10.1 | 9.08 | 9.06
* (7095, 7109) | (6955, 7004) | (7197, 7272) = 0.9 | 10.3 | 9.06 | 9.07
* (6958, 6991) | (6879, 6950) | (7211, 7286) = -0.5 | 10.2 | 10.1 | 9.17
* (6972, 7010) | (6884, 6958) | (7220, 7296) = -2.4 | 10.1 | 10.5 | 9.04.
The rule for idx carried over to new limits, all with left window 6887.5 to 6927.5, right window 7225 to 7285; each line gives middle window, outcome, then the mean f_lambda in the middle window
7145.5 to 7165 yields 0.10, 8.46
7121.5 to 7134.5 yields 0.06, 8.84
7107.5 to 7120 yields -0.04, 9.79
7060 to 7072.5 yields -0.09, 10.3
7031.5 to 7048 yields -0.08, 10.3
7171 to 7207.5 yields 0.04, 8.95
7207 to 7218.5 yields -0.02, 9.34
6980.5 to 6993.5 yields -0.14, 11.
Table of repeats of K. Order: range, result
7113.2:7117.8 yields 9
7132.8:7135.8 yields 10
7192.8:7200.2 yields 8.2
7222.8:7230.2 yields 9.5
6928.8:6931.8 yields 10.1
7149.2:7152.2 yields 8.13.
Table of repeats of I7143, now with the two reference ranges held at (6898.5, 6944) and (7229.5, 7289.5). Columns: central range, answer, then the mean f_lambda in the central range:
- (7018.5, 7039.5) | 0.058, 9.45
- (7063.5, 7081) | -0.076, 10.5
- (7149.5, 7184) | 0.079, 8.78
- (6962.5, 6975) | 0.096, 9.33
